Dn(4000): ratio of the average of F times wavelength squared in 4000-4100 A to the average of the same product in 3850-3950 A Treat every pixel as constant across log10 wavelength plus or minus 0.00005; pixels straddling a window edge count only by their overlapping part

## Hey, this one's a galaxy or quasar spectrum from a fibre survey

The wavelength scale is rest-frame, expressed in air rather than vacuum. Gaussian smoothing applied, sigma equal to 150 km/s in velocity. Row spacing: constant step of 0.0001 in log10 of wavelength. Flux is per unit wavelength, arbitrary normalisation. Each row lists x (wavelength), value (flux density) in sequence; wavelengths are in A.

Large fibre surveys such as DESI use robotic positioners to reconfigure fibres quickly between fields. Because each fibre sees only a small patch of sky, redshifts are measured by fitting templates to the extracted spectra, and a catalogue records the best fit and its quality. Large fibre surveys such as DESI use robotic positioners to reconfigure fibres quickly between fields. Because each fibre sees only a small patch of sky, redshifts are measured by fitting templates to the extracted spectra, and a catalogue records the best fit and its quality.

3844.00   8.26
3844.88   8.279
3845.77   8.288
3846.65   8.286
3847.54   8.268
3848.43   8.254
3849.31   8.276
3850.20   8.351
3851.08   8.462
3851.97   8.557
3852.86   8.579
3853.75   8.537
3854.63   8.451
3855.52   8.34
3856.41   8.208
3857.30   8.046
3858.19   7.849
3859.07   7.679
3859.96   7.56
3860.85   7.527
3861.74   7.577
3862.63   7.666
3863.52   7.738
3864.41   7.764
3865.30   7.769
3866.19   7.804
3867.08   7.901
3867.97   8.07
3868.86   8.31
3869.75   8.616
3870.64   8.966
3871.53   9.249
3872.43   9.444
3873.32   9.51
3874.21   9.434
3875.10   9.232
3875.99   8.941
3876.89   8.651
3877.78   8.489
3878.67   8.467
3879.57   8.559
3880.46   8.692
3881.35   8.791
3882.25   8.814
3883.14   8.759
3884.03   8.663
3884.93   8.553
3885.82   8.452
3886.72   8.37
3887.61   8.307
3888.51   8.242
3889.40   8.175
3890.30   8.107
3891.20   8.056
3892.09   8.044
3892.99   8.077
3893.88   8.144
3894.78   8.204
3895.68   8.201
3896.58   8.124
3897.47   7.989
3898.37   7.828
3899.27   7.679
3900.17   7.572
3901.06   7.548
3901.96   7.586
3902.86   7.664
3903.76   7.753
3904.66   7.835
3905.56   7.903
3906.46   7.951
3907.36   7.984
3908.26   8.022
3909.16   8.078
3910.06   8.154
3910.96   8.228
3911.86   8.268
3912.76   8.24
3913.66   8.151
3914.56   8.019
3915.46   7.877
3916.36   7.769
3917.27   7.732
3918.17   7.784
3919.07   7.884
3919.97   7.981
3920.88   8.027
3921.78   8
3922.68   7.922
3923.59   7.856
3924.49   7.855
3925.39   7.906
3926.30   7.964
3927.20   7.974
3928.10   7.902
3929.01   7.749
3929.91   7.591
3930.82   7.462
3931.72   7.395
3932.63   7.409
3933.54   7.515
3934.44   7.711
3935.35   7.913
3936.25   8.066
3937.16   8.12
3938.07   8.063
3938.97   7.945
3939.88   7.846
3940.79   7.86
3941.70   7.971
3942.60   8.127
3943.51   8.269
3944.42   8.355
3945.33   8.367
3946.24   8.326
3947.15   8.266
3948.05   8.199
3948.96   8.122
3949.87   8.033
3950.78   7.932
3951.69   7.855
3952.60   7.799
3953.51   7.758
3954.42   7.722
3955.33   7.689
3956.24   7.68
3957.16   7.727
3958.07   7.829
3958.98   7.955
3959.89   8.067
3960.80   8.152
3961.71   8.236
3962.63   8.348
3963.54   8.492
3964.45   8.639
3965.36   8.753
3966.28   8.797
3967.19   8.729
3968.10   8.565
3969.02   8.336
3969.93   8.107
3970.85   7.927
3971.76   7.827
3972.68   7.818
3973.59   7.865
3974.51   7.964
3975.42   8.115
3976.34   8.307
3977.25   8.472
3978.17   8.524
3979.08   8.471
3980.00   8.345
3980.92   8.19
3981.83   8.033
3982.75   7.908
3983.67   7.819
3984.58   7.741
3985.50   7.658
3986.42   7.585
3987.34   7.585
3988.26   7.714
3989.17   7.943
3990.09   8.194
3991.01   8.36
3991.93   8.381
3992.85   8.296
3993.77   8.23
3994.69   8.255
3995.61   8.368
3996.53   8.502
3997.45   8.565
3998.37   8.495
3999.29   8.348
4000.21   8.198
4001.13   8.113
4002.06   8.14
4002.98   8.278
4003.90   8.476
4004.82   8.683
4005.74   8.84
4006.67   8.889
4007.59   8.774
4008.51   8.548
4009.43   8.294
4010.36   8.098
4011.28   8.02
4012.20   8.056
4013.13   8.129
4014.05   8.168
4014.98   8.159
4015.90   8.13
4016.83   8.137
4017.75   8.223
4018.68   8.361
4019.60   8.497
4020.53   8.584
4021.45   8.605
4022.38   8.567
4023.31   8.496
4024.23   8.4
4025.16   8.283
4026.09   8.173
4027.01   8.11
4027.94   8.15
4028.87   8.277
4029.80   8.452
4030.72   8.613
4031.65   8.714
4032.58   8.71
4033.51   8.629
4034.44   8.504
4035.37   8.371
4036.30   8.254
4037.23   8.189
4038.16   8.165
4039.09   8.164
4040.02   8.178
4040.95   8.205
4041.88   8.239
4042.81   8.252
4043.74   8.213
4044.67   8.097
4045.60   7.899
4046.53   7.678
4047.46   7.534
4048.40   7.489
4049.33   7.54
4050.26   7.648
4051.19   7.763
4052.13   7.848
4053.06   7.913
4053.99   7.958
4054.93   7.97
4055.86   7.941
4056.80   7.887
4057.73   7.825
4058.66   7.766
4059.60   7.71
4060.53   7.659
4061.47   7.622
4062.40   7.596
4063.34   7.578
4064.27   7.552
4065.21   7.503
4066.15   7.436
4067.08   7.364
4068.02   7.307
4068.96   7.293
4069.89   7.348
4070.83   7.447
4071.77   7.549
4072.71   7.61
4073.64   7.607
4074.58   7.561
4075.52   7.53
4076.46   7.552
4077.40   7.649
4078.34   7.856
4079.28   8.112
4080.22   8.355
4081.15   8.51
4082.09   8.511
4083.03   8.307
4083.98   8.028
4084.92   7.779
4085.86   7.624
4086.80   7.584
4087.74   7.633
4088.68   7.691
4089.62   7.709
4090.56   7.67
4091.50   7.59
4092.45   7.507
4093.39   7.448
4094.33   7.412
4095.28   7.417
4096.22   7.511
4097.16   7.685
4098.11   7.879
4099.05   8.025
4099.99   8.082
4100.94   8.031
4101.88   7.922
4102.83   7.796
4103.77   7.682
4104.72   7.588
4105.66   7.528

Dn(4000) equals 1.1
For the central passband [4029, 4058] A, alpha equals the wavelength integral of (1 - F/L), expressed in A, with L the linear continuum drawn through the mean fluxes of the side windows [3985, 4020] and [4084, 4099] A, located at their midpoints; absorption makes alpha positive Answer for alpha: -0.5 A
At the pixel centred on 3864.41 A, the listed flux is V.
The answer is 7.764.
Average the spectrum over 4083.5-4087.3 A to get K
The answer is 7.74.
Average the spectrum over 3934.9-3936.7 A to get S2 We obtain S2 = 8.02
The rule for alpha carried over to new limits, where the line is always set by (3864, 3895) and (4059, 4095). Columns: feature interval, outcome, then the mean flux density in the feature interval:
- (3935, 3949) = 0.2 A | 8.12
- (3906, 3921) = 0.6 A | 8.01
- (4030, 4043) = -0.9 A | 8.38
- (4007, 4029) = -1.1 A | 8.31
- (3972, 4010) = -0.9 A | 8.22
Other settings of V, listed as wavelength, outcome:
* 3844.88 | 8.279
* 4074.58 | 7.561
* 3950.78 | 7.932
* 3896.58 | 8.124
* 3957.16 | 7.727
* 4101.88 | 7.922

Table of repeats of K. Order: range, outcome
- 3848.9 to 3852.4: 8.41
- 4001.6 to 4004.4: 8.32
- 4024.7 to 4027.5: 8.19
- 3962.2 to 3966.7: 8.61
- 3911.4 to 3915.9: 8.12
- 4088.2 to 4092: 7.66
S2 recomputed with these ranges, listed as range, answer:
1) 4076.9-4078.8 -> 7.74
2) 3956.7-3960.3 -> 7.89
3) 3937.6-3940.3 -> 7.96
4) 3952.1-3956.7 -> 7.73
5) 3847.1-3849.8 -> 8.26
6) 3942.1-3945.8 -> 8.28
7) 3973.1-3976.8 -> 8.08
